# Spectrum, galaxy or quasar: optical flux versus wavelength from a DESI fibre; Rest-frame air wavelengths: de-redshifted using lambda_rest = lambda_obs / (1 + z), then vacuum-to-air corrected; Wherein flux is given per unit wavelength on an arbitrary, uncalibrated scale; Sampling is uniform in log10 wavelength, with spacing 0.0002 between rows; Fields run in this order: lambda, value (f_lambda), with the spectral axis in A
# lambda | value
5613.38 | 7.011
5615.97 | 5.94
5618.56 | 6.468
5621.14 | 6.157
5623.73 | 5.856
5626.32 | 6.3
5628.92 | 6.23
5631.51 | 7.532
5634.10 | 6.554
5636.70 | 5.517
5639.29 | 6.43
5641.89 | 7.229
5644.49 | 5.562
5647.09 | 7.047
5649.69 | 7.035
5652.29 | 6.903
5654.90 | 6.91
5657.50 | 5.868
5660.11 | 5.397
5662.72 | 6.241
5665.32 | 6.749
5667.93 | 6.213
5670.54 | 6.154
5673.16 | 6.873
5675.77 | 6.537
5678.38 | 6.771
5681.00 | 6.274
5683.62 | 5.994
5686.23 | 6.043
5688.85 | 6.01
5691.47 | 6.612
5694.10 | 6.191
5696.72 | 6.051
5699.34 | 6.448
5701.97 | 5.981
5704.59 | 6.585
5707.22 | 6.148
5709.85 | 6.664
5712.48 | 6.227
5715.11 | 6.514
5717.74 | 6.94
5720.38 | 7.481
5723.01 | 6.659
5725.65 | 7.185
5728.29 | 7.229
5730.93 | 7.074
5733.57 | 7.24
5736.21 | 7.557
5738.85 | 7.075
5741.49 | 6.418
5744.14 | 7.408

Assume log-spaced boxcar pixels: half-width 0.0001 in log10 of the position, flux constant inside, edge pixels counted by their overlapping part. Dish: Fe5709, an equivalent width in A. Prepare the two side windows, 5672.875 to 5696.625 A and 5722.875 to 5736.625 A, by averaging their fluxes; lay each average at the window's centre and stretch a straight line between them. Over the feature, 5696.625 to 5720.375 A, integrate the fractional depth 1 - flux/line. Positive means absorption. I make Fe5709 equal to 1.06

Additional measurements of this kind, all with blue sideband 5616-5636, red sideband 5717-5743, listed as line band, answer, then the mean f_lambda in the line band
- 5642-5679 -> 0.8 A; 6.47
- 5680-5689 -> 0.9 A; 6.09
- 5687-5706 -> 1.7 A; 6.26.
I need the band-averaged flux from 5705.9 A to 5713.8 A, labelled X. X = 6.34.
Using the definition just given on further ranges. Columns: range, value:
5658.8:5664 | 5.81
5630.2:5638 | 6.54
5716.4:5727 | 7.06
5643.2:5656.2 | 6.69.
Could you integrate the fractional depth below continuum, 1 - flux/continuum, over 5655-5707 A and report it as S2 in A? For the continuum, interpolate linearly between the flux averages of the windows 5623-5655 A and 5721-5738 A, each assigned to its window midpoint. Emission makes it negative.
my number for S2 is 4.2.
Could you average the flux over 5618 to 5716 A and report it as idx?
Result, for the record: 6.37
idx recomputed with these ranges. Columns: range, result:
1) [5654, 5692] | 6.3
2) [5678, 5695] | 6.24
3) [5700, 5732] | 6.71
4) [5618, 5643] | 6.42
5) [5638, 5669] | 6.47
